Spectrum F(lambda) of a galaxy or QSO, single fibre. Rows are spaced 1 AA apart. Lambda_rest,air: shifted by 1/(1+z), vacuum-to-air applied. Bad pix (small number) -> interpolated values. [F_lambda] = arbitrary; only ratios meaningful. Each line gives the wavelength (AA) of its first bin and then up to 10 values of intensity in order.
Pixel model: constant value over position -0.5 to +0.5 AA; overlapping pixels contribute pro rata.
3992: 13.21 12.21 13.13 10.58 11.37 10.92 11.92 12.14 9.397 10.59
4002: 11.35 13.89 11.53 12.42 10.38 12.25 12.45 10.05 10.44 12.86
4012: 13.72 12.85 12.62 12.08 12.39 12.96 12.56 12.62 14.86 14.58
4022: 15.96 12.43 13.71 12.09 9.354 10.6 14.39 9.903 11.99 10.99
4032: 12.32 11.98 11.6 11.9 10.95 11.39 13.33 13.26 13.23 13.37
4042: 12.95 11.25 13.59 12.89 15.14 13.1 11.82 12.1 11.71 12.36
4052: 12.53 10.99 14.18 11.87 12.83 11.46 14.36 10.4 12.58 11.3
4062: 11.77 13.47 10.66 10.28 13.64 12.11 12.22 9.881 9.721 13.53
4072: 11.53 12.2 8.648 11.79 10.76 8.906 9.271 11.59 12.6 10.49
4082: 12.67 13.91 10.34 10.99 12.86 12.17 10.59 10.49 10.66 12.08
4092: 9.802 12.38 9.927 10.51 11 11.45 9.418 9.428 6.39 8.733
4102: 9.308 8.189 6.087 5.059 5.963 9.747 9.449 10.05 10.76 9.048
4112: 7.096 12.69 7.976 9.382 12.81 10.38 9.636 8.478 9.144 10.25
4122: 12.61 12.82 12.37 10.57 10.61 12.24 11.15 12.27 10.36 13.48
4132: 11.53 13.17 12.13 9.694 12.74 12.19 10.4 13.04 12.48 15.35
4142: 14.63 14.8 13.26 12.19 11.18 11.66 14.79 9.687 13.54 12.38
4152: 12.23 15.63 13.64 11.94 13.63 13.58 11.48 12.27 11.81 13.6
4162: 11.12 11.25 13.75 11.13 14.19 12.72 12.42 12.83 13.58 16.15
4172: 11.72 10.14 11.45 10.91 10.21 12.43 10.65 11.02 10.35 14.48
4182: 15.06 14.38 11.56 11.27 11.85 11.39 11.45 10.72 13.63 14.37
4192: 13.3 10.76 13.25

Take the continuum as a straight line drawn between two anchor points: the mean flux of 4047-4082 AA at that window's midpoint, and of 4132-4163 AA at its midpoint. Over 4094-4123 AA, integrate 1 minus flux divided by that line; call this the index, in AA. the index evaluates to 6.6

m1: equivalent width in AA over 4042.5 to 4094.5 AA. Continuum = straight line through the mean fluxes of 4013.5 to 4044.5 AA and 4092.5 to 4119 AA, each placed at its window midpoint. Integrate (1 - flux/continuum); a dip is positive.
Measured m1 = -4.2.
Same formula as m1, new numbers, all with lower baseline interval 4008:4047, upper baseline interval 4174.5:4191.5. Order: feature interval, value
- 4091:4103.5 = 2.56 AA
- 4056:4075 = 1.11 AA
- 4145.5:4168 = -0.79 AA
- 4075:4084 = 0.82 AA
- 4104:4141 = 4.82 AA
